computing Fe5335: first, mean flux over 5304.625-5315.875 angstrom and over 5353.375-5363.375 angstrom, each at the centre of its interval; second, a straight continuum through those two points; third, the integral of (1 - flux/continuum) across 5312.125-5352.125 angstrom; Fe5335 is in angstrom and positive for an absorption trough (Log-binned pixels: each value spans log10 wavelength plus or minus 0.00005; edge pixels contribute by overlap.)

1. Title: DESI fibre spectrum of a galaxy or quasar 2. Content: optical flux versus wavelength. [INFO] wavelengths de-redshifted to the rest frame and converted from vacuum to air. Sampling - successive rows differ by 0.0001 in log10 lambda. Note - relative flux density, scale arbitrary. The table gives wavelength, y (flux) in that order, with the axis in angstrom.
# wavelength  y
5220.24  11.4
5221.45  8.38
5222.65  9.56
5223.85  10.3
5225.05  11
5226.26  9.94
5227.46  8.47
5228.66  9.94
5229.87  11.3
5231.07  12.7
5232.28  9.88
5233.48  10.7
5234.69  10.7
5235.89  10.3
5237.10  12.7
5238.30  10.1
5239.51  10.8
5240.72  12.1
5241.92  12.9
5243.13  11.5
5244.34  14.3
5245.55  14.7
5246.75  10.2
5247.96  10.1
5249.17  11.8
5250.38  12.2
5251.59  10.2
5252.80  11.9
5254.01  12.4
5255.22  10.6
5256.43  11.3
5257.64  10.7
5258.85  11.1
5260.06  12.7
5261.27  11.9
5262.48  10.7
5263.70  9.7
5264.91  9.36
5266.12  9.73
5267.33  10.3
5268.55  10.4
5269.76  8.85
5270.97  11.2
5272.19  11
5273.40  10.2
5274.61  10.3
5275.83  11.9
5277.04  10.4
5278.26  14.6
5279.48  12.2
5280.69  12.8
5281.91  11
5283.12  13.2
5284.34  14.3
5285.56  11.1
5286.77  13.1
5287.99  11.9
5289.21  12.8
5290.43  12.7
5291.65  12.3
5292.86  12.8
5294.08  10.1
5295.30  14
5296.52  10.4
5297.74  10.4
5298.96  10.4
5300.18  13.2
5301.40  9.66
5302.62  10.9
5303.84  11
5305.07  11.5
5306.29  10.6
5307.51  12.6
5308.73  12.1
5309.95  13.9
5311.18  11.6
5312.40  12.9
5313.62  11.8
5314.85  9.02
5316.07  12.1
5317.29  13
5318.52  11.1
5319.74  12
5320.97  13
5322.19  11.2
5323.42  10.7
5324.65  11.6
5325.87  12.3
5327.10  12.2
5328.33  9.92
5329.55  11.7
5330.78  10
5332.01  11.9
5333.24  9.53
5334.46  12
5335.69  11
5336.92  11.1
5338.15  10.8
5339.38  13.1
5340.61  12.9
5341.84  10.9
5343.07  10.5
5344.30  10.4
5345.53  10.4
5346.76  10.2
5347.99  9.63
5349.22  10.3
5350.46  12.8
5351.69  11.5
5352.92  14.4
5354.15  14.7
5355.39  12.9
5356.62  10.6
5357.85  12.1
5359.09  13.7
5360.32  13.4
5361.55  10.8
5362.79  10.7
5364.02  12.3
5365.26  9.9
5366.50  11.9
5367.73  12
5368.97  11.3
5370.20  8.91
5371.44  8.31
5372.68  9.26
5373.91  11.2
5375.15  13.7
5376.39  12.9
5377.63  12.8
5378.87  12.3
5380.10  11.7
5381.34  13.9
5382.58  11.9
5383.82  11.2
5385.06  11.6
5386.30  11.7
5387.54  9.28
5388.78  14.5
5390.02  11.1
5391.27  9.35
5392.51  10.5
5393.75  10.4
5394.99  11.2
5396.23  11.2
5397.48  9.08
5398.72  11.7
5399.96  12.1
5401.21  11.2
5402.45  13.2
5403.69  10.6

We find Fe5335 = 2.5 angstrom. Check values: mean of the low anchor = 11.8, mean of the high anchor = 12.4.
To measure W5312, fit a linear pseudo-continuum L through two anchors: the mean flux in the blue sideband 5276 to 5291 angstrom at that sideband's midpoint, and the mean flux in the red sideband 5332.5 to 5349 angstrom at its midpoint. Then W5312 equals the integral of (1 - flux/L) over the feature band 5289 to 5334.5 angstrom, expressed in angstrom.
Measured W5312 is 0.5 angstrom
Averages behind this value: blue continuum 12.5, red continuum 11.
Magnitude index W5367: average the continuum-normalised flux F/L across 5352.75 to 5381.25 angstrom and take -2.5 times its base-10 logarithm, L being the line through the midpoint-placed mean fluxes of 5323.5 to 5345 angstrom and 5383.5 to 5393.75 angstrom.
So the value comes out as -0.06 mag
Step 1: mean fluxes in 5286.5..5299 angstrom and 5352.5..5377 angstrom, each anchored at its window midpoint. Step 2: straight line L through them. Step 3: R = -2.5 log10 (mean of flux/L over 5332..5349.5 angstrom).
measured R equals 0.080 mag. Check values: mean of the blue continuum 11.9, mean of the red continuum 11.7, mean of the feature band 11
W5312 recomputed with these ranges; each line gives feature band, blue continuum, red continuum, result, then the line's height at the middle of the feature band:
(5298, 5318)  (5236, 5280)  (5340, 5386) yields -0.3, 11.4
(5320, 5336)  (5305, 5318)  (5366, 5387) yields 0.7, 11.8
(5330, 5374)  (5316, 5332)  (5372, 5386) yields 1.8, 11.8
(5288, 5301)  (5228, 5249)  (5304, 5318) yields -0.1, 11.8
